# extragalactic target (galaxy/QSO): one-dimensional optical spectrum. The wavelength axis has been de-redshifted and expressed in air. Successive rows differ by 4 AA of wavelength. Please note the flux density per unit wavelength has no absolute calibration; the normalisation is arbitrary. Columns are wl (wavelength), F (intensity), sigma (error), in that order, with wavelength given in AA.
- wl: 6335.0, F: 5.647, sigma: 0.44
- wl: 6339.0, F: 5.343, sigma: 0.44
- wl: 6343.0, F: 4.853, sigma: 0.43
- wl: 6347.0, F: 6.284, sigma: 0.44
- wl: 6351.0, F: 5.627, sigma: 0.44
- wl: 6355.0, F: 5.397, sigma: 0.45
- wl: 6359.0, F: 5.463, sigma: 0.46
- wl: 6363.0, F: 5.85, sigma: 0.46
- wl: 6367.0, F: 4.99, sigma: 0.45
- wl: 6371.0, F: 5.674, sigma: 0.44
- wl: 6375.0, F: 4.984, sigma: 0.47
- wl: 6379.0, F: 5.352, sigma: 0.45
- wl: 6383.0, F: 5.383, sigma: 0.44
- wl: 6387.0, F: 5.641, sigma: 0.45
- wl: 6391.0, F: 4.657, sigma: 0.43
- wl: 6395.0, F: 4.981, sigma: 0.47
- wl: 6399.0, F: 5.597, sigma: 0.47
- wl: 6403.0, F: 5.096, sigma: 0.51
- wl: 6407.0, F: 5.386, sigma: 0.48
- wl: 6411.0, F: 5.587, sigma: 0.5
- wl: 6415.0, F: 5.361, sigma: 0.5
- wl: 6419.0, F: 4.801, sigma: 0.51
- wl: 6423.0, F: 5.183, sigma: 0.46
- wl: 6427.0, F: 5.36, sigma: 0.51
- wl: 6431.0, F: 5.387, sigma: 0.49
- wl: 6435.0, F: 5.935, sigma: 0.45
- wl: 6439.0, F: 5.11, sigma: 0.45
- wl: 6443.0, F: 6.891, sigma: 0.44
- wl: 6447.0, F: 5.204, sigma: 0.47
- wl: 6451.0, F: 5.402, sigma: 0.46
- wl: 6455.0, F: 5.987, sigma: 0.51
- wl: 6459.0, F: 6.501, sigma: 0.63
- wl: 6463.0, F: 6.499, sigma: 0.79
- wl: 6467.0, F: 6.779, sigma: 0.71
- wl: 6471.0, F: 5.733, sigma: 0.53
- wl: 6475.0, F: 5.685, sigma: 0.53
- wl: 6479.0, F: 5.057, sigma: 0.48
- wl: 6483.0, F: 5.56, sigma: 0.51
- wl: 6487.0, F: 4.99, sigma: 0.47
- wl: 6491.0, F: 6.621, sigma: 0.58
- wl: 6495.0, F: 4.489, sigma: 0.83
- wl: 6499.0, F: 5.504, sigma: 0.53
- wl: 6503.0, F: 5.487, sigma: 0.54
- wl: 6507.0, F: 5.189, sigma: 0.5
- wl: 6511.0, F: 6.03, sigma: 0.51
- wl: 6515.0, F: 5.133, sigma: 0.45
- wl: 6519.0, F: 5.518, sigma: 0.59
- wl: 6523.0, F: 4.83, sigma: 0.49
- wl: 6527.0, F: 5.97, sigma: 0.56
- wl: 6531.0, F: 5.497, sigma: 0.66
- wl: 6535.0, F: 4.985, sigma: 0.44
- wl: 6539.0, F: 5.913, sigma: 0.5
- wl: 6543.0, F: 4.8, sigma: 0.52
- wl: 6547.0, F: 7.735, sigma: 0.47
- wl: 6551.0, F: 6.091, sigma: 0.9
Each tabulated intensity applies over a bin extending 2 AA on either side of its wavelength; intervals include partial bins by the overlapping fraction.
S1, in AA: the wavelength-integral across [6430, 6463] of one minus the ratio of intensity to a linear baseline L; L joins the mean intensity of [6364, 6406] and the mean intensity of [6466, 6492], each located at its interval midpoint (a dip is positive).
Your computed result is -1.83 AA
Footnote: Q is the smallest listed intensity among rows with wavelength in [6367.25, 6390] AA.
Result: 4.984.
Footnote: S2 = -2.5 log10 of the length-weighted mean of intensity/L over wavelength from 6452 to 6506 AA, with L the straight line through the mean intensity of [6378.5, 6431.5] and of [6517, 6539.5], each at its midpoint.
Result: -0.08 mag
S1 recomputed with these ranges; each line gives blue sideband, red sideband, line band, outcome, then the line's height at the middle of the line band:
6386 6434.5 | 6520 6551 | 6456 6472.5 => -2.79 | 5.45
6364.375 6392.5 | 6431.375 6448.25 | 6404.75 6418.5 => 0.42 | 5.54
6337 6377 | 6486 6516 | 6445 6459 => -0.56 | 5.45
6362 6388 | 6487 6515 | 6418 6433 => 0.60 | 5.42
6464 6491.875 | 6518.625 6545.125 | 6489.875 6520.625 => 0.54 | 5.56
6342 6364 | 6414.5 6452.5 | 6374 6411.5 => 1.85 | 5.53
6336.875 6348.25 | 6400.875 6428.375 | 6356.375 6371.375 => -0.23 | 5.39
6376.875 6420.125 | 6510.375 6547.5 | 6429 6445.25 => -1.43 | 5.35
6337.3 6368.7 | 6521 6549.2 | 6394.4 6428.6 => 1.69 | 5.55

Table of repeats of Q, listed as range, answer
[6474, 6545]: 4.489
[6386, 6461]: 4.657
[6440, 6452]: 5.204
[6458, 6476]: 5.685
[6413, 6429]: 4.801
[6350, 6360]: 5.397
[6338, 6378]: 4.853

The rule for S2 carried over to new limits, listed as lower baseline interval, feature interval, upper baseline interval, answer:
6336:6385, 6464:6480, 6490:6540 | -0.09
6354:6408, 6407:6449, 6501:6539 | -0.02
